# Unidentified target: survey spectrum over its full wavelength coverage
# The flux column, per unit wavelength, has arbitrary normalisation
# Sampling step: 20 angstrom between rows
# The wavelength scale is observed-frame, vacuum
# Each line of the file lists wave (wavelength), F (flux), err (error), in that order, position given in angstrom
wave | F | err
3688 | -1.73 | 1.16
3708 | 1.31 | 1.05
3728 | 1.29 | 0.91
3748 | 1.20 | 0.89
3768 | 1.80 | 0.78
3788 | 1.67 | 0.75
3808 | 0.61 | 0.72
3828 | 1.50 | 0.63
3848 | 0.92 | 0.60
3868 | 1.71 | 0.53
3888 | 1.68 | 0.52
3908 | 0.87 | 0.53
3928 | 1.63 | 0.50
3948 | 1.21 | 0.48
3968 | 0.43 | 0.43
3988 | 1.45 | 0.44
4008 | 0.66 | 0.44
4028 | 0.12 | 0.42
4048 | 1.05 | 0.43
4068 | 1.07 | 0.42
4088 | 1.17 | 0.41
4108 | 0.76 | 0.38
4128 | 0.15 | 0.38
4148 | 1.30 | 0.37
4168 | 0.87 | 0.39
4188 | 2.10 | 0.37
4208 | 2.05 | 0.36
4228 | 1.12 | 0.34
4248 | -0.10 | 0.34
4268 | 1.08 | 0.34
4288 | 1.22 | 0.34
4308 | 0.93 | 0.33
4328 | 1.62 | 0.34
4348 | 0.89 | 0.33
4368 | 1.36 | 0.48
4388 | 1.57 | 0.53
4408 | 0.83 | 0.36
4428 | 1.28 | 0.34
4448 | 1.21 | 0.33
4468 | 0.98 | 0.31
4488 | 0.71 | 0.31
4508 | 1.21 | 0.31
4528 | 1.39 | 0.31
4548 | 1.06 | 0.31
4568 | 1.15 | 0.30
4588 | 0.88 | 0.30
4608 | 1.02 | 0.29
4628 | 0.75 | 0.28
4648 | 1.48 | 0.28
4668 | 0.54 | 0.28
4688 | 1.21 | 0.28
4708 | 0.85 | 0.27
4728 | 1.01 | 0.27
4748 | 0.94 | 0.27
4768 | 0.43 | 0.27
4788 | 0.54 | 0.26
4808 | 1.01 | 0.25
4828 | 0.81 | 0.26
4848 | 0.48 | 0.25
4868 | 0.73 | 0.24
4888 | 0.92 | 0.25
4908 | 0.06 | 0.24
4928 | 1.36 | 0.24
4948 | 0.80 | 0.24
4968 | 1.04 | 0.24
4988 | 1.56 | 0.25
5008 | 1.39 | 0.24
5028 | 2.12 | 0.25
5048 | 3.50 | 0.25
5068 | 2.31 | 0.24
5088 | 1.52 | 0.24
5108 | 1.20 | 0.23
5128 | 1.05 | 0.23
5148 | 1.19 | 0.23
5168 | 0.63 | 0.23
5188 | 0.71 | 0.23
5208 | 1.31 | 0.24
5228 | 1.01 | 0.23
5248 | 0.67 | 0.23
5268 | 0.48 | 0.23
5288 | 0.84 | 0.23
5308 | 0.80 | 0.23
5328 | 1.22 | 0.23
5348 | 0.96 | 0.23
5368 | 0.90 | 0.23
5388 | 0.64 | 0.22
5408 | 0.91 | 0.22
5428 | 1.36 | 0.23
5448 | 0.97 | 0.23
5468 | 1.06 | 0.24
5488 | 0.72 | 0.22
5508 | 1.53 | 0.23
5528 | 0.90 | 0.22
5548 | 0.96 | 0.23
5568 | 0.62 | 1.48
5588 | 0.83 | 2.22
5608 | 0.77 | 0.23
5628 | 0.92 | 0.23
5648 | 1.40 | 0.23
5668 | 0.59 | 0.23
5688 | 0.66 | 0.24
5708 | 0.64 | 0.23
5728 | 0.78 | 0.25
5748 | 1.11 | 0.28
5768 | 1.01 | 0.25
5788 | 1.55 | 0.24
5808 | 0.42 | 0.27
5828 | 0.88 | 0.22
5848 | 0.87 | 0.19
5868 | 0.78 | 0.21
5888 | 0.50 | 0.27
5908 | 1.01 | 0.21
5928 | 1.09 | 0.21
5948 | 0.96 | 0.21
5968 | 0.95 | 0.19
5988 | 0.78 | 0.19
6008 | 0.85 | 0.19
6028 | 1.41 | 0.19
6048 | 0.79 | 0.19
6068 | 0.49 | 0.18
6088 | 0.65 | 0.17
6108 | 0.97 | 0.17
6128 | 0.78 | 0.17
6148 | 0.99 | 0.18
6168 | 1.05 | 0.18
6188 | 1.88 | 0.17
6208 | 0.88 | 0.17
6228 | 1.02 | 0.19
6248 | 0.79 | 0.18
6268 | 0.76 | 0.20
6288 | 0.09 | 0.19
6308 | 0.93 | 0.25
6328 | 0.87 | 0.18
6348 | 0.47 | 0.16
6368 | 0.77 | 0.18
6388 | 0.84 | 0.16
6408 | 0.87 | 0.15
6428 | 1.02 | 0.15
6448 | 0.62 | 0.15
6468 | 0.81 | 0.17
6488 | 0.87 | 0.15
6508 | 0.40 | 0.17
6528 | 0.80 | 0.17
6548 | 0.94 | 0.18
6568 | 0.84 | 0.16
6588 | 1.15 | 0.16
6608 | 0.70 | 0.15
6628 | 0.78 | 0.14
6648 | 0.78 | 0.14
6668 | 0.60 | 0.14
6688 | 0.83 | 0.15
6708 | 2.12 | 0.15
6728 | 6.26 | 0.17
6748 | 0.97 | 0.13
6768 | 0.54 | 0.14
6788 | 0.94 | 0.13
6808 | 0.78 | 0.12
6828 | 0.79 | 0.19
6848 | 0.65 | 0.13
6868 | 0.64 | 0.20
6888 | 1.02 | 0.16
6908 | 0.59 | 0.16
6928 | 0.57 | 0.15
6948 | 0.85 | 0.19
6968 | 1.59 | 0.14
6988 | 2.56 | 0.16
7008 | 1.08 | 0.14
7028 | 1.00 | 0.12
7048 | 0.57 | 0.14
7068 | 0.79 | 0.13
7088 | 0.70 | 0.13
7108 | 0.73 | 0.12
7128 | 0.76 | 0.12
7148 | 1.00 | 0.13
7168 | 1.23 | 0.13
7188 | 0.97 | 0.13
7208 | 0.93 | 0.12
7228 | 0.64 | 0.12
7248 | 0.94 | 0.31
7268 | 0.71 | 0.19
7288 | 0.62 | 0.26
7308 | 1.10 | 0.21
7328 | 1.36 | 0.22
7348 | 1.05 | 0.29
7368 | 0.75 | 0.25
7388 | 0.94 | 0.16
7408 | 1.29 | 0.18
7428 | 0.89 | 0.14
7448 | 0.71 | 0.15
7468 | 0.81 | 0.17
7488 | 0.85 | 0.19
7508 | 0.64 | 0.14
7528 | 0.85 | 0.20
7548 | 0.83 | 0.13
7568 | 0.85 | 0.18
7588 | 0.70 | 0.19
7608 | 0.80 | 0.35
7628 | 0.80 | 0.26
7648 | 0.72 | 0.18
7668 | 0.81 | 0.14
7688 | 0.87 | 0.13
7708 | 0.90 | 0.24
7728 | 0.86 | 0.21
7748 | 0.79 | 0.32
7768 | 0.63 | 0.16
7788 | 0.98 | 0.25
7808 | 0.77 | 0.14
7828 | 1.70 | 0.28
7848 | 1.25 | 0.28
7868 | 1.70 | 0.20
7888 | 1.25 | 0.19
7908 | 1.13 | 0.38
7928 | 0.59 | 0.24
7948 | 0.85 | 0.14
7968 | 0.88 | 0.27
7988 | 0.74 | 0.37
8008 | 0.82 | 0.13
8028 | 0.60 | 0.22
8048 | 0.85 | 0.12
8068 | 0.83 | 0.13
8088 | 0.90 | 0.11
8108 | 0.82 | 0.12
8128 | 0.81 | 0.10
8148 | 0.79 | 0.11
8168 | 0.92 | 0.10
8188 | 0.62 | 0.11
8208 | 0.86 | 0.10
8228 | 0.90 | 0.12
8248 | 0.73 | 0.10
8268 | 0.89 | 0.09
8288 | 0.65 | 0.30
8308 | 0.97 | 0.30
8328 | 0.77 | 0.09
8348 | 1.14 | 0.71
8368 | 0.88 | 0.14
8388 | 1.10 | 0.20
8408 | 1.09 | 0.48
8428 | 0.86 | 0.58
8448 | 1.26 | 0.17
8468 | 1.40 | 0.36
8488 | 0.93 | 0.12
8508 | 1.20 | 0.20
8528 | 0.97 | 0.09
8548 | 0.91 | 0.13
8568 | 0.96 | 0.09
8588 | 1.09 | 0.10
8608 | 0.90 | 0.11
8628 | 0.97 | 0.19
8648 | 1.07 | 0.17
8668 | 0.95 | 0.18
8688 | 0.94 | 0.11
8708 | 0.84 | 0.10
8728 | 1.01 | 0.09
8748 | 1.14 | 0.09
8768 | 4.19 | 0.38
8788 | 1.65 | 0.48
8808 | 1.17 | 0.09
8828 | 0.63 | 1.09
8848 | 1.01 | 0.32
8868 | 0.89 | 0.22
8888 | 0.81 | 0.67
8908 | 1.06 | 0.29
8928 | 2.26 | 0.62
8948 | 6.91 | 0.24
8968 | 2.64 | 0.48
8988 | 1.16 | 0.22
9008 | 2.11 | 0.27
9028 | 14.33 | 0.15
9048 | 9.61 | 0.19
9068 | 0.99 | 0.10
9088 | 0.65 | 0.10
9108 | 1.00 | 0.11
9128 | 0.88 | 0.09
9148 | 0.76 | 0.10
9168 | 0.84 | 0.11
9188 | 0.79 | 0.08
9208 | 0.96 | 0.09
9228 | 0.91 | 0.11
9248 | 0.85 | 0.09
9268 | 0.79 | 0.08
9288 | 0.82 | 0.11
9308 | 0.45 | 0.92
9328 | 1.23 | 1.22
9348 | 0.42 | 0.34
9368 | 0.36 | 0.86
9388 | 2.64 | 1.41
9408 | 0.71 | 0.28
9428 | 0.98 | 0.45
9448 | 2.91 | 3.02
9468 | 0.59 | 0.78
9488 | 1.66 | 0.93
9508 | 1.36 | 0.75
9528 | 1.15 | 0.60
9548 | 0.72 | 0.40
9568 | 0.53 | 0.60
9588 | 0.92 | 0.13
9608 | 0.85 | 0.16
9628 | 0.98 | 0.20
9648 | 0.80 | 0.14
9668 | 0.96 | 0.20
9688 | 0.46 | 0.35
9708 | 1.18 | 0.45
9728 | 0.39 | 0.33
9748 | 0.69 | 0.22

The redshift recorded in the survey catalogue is 0.80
